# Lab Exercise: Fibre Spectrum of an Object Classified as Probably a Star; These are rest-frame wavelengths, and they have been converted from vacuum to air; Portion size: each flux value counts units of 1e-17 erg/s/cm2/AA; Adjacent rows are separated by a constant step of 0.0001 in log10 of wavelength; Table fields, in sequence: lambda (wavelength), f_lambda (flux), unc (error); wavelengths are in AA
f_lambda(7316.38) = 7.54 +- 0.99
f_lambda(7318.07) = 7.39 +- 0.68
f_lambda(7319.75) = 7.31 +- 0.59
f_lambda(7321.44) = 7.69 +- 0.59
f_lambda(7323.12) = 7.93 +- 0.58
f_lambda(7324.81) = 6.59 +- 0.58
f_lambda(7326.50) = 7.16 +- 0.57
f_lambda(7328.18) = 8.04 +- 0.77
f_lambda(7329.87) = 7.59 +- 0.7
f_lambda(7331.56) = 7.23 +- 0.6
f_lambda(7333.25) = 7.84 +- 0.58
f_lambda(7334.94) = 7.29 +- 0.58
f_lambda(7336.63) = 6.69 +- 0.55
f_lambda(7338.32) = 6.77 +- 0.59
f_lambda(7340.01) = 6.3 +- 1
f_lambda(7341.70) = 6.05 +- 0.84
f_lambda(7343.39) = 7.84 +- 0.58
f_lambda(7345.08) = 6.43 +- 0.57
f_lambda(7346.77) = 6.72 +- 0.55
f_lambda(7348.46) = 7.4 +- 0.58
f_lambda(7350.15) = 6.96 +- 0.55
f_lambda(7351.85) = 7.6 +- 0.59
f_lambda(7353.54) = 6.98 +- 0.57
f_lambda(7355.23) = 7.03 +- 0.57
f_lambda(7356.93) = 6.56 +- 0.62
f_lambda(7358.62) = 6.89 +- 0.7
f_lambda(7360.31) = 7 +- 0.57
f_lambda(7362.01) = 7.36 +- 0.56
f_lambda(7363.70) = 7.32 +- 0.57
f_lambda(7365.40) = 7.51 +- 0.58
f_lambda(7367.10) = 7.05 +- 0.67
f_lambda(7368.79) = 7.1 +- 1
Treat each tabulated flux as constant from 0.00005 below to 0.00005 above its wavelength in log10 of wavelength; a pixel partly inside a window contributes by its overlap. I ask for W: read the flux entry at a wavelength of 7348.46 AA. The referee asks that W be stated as 7.4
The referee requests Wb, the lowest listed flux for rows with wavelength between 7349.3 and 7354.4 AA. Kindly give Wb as 6.96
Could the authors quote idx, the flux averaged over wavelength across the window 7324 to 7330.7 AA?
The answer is 7.35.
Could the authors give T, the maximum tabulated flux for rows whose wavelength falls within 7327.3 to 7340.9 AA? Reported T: 8.04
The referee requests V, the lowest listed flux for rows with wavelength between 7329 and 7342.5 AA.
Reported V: 6.05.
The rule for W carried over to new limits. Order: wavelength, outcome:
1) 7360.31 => 7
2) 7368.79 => 7.1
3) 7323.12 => 7.93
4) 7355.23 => 7.03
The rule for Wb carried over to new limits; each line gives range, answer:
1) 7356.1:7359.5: 6.56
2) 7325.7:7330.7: 7.16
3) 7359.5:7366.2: 7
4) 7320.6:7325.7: 6.59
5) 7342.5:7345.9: 6.43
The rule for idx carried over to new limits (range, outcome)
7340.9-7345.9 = 6.78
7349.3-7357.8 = 7.03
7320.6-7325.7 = 7.4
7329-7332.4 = 7.4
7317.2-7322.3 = 7.47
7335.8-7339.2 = 6.72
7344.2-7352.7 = 7.03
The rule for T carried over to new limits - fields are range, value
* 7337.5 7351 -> 7.84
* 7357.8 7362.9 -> 7.36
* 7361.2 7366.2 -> 7.51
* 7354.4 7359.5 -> 7.03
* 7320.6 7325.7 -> 7.93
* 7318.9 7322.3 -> 7.69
